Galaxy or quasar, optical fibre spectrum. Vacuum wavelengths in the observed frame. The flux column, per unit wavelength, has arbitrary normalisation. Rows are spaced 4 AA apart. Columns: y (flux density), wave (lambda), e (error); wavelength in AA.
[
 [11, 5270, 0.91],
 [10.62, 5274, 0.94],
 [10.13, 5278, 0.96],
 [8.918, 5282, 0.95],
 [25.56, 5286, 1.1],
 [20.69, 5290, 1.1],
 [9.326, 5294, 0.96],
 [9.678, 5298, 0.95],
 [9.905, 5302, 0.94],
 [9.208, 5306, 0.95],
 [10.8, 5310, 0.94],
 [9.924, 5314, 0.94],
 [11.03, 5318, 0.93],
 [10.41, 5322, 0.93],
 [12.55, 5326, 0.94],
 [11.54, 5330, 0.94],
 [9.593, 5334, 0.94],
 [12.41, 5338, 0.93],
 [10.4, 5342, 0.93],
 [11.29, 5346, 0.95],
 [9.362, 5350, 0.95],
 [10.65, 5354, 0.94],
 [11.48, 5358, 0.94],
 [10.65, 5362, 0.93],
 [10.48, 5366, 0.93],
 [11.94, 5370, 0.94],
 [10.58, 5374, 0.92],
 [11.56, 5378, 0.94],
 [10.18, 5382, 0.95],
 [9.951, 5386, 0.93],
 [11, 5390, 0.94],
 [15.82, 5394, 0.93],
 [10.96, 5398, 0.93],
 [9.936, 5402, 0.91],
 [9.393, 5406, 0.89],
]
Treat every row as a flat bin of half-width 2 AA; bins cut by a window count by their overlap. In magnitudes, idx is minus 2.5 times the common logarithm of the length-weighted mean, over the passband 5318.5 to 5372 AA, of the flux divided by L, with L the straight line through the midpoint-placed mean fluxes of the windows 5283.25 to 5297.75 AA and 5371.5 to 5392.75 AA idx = 0.20 mag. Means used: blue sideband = 17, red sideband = 10.9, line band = 11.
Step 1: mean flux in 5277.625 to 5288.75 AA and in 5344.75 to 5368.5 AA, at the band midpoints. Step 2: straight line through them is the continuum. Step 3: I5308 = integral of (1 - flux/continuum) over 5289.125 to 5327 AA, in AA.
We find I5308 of 8.3 AA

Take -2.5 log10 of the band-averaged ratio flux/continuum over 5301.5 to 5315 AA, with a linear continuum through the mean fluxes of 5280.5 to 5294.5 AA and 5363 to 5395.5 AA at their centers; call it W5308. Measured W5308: 0.50 mag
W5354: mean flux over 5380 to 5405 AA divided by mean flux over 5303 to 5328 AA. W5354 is 1.1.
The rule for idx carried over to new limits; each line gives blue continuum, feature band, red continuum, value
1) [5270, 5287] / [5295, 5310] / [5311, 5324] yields 0.17 mag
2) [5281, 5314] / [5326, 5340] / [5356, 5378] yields 0.06 mag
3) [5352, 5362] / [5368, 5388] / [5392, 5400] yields 0.13 mag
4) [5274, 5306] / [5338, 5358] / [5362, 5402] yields 0.11 mag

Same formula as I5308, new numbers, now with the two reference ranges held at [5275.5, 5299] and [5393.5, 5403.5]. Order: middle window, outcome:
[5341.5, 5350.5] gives 1.7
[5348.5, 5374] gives 3.7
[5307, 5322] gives 3.4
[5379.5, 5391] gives 1.6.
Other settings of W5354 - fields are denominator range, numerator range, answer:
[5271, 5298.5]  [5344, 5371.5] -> 0.79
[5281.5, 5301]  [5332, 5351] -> 0.71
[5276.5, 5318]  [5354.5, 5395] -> 0.91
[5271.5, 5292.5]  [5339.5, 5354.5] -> 0.70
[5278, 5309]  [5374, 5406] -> 0.86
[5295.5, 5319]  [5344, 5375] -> 1.08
